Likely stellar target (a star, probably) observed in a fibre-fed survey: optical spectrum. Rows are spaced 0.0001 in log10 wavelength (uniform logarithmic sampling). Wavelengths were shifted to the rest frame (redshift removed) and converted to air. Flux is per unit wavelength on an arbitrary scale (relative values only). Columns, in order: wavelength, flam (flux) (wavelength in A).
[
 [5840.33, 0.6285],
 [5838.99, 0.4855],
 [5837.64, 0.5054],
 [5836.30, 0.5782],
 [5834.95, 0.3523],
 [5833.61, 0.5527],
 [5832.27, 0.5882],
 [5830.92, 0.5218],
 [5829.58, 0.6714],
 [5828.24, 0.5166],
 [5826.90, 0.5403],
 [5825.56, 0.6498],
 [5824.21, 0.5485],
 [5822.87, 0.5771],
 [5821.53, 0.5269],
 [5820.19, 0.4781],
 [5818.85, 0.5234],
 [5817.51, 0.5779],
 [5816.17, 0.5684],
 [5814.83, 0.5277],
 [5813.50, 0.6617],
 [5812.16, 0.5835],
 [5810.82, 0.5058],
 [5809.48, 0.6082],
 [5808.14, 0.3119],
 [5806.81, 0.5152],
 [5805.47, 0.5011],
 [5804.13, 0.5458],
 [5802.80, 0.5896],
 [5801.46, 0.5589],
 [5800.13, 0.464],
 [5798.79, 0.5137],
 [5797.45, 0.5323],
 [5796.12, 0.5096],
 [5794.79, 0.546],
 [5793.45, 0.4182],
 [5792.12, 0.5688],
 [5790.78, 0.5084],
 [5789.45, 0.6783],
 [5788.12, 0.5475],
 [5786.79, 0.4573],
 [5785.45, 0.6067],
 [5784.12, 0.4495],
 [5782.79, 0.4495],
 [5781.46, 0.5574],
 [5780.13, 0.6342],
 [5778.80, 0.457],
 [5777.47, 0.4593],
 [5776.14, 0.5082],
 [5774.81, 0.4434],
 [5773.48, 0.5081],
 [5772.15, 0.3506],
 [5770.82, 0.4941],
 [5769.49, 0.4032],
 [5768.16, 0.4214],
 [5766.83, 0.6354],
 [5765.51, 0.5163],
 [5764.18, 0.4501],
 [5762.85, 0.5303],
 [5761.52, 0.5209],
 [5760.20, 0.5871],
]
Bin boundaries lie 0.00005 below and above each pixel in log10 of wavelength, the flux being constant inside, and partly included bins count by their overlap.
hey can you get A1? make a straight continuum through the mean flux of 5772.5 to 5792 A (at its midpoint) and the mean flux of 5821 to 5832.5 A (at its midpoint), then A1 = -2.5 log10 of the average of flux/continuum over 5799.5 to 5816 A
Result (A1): 0.03 mag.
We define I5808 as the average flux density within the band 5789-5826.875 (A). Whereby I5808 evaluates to 0.538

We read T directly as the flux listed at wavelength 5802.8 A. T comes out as 0.5896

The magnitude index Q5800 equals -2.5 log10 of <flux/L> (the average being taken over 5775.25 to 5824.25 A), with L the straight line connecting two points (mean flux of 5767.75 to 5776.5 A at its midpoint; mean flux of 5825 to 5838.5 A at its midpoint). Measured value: -0.079 mag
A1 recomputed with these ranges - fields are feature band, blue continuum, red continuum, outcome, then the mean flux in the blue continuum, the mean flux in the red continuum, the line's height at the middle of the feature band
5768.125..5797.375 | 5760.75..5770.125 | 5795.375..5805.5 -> 0.03 mag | 0.498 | 0.529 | 0.513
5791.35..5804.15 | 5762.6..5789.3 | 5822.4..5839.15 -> -0.01 mag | 0.497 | 0.546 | 0.517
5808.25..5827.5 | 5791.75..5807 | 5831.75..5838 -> -0.08 mag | 0.521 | 0.514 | 0.518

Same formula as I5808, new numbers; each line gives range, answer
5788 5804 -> 0.536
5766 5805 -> 0.511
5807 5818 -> 0.542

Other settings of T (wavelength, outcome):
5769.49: 0.4032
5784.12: 0.4495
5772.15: 0.3506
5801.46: 0.5589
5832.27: 0.5882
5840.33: 0.6285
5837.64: 0.5054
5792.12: 0.5688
